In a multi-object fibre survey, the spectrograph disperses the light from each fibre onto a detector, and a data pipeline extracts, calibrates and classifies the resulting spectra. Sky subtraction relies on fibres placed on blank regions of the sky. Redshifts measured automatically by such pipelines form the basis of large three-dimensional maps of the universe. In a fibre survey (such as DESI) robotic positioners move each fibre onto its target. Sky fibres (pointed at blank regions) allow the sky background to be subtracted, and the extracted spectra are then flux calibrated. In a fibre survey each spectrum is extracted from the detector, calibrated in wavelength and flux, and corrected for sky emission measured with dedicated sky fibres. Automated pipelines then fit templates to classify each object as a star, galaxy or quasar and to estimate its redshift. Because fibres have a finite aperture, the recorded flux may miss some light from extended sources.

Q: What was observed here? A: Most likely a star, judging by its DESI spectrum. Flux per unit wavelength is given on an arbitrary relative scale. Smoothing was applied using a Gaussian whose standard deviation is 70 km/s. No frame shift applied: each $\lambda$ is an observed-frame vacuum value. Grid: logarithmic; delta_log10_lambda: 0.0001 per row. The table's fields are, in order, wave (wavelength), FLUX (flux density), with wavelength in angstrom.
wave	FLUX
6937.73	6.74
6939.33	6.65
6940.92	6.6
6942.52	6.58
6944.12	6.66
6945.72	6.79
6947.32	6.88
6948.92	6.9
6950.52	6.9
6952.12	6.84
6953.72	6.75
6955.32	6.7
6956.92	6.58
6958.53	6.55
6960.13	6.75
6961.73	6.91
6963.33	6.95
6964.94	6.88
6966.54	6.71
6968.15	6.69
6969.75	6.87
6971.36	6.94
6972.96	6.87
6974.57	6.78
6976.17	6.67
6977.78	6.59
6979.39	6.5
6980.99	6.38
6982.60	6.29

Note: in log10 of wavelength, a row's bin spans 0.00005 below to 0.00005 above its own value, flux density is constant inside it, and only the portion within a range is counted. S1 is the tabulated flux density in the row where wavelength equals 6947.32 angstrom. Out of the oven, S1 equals 6.88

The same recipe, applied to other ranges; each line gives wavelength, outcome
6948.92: 6.9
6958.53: 6.55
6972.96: 6.87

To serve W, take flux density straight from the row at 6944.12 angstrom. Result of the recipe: 6.66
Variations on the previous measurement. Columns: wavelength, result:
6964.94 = 6.88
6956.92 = 6.58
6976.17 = 6.67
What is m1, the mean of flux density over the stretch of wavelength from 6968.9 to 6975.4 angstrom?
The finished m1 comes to 6.87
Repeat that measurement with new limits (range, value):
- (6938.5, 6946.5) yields 6.66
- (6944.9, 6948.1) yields 6.83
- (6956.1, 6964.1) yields 6.75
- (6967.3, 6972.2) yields 6.83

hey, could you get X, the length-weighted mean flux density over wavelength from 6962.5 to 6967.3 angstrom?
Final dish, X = 6.85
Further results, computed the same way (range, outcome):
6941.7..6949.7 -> 6.76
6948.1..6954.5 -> 6.85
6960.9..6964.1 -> 6.94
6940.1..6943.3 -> 6.6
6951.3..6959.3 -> 6.68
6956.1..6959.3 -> 6.55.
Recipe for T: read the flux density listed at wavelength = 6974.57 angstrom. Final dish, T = 6.78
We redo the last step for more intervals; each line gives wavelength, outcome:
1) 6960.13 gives 6.75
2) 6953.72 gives 6.75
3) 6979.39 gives 6.5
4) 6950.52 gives 6.9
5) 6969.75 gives 6.87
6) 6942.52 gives 6.58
